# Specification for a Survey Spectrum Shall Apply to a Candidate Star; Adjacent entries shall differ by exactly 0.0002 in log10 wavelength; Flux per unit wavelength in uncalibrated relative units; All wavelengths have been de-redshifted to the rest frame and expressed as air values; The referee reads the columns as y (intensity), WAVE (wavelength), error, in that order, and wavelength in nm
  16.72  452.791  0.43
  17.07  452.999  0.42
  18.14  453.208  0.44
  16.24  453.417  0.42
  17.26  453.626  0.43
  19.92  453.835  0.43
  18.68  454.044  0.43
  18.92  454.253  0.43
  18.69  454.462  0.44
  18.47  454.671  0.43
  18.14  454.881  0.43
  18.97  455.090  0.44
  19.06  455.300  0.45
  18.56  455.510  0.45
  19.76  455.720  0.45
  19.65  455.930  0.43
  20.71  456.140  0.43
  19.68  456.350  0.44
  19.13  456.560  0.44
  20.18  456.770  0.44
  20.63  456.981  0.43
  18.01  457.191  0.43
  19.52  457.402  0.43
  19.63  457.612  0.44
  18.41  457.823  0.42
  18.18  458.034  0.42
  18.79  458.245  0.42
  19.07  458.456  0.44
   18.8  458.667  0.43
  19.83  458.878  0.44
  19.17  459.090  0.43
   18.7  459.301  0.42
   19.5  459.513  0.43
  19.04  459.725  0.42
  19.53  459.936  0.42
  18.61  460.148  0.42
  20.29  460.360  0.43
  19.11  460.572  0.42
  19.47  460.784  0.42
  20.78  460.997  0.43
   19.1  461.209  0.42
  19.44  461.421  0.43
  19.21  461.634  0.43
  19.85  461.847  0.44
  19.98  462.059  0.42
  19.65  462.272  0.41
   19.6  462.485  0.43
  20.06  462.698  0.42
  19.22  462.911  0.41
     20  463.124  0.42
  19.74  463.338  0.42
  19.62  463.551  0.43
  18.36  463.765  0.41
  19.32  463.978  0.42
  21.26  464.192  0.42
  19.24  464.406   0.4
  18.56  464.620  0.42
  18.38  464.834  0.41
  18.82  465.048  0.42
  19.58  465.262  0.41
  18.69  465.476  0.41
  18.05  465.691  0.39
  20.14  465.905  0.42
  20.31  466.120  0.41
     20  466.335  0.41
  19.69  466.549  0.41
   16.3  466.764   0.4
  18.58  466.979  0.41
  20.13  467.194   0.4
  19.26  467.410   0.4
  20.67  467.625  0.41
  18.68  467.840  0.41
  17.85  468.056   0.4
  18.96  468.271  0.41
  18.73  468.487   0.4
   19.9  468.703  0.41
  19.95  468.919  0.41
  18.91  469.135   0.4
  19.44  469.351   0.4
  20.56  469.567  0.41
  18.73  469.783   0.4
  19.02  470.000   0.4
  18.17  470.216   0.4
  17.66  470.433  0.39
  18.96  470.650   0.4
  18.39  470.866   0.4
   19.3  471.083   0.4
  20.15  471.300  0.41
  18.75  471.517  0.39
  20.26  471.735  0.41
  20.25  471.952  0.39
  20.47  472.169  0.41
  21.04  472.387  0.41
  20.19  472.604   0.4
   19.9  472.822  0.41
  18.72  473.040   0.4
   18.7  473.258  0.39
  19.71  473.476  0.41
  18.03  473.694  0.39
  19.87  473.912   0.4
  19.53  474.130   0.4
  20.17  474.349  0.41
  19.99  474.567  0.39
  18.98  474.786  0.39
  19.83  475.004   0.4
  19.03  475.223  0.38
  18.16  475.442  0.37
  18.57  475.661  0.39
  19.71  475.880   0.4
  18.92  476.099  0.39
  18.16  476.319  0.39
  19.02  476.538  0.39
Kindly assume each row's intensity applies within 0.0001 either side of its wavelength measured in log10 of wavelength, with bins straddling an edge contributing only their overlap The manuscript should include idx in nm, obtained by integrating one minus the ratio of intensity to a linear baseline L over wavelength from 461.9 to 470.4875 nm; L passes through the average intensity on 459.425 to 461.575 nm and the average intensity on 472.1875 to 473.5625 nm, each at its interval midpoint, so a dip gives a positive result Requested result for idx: 0.15 nm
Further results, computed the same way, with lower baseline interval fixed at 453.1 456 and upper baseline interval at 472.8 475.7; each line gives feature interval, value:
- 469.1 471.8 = 0.00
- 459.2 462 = -0.10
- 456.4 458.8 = -0.06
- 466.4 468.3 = 0.01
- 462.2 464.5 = -0.09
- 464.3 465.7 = 0.01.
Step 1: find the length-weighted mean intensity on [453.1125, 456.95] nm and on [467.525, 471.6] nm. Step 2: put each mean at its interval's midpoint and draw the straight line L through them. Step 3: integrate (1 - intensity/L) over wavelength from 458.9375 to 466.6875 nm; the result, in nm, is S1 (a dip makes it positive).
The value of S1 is -0.17 nm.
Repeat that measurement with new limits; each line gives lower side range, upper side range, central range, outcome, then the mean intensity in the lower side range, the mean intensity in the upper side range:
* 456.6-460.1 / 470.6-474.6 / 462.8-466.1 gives 0.01 nm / 19.2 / 19.6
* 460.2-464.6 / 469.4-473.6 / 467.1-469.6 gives 0.01 nm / 19.6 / 19.4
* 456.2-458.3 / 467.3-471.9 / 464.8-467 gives 0.02 nm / 19.3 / 19.2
